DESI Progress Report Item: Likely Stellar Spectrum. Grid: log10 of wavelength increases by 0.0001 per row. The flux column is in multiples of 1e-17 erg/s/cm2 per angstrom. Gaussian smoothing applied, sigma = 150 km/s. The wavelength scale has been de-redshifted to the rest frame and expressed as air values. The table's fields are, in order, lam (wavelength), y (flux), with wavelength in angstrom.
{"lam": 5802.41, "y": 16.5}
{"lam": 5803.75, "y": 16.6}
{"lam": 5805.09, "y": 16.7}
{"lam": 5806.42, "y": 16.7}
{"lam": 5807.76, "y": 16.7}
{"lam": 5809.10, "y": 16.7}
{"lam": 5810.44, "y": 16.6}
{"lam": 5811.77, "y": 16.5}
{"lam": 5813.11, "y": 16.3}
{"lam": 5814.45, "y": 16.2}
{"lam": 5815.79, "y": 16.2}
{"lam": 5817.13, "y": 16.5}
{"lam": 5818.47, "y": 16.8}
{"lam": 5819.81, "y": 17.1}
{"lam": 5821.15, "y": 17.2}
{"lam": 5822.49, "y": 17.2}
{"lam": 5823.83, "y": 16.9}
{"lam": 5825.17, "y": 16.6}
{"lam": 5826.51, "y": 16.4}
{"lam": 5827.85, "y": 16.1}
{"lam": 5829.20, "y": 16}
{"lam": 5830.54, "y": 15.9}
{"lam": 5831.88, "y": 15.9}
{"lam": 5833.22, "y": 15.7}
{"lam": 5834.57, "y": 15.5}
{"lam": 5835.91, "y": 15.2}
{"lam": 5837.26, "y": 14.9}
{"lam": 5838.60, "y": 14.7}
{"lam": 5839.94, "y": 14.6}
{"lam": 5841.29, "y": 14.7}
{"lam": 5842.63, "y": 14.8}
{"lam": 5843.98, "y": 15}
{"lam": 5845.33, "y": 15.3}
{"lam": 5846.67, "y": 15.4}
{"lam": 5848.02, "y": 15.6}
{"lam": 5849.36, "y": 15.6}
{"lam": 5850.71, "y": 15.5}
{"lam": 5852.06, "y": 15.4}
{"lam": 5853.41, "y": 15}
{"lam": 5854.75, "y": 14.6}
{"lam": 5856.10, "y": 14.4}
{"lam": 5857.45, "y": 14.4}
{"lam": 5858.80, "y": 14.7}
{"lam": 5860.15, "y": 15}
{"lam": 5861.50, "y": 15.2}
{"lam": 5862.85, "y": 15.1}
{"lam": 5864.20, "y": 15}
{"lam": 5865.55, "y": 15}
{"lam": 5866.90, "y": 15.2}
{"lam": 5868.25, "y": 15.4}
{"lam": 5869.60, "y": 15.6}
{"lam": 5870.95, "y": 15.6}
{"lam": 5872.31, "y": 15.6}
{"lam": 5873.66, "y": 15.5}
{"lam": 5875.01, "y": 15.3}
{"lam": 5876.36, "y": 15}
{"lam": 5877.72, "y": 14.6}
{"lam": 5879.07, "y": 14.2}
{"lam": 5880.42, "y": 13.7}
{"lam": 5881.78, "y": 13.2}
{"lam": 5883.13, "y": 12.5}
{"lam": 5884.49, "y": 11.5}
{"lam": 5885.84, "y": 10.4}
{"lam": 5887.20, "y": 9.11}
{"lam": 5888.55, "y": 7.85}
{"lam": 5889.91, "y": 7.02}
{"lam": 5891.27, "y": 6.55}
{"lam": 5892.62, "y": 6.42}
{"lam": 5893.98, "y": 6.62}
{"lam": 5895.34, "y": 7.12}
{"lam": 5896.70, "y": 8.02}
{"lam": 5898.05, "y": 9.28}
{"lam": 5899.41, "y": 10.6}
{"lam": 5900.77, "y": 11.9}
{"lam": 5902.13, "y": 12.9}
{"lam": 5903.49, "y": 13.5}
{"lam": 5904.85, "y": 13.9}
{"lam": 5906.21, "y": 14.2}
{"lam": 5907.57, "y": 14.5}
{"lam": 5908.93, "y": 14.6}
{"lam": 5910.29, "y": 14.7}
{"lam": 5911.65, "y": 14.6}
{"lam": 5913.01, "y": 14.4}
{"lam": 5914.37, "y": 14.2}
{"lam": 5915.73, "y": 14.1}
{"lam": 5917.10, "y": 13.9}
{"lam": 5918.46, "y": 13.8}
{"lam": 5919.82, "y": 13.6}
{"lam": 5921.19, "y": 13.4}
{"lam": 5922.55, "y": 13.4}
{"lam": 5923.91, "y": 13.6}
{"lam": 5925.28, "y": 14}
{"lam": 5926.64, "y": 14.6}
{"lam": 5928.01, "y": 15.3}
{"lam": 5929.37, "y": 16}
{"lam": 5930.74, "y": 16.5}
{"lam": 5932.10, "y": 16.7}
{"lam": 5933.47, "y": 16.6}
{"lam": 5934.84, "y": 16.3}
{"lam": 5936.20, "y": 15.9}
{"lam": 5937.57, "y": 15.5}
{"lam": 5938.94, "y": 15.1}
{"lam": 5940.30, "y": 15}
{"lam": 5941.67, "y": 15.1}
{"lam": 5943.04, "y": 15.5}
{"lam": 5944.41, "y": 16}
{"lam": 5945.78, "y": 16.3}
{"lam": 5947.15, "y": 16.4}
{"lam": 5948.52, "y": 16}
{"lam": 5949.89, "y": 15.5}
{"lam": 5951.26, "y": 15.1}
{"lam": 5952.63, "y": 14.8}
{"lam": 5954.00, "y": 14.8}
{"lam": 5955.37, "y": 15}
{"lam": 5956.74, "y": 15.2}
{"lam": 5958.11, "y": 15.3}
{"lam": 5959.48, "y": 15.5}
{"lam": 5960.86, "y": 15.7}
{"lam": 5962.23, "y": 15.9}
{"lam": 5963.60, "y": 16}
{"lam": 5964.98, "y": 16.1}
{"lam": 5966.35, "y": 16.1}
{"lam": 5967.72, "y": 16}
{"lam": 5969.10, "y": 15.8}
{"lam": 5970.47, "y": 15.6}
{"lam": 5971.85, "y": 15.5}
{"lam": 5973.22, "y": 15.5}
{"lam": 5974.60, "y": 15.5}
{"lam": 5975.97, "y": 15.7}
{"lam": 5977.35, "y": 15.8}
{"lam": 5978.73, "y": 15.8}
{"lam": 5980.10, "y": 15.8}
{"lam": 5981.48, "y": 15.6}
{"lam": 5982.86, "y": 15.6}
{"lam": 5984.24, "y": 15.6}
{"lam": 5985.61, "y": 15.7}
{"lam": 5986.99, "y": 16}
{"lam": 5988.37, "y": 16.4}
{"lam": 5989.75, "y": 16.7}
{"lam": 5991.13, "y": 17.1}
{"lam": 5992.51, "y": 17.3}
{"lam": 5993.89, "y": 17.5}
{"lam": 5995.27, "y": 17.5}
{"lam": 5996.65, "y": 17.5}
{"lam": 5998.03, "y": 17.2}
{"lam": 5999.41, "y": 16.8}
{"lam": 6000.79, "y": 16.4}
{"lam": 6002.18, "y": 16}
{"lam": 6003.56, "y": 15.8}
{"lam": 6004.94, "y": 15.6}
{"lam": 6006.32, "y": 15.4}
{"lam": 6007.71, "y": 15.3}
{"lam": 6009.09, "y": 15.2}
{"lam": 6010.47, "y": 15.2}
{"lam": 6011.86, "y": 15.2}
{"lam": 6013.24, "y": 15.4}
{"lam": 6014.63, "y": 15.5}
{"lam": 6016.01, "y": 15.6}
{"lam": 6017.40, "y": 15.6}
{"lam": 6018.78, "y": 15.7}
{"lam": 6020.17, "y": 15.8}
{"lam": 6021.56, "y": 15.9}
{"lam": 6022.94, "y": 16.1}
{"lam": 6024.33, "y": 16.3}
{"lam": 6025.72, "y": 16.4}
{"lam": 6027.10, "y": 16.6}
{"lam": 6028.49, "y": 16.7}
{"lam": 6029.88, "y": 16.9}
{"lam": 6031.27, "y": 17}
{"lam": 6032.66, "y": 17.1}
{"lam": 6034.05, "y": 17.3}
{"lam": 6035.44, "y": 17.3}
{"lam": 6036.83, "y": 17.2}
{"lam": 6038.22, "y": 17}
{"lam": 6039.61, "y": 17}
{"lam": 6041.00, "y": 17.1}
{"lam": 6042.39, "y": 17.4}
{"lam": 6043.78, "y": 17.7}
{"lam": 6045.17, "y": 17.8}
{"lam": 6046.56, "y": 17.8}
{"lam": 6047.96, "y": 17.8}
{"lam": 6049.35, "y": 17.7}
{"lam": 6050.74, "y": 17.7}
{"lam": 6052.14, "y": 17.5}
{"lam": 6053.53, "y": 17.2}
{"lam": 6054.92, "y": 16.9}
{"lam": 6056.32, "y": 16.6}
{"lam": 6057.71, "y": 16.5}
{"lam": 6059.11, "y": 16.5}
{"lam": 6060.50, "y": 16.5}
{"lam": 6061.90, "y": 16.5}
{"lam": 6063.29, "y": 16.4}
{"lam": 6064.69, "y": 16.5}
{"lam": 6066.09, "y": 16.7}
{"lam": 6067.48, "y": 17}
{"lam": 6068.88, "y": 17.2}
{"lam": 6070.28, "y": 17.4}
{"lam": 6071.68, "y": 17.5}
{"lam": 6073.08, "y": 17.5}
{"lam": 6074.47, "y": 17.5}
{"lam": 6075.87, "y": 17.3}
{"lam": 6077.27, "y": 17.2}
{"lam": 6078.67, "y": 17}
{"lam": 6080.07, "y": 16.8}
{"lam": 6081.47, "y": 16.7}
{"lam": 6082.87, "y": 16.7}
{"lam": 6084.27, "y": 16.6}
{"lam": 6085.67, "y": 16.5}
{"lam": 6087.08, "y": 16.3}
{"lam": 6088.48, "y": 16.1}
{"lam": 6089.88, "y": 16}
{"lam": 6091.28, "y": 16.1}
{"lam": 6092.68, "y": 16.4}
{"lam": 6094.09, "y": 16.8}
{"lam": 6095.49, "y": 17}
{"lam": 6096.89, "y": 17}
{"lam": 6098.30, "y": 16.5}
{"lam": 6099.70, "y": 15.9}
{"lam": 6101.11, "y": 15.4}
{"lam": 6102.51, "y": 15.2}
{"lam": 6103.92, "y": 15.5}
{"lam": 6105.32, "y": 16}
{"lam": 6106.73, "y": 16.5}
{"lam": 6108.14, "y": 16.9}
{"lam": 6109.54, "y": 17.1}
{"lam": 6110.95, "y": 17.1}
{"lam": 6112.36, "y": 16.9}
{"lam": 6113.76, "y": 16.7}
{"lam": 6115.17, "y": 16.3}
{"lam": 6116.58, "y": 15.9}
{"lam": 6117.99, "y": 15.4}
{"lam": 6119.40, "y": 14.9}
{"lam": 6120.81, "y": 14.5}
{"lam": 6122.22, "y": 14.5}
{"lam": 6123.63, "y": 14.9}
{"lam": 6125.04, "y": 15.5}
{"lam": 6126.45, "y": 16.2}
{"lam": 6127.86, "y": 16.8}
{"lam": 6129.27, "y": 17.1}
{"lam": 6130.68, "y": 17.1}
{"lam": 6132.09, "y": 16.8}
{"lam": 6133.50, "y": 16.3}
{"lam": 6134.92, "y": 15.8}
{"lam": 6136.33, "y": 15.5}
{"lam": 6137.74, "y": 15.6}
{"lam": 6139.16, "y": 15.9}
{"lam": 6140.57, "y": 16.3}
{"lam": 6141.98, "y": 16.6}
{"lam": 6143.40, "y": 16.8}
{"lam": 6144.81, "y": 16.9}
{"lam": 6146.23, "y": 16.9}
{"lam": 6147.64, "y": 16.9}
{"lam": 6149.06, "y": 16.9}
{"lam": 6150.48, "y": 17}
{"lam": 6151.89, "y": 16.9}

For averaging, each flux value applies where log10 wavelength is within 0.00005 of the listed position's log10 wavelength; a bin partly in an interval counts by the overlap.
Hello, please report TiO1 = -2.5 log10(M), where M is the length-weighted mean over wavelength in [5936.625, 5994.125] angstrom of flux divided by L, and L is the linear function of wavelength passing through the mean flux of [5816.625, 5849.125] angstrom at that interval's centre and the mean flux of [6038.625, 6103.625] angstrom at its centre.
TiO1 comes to 0.04 mag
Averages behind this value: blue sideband 15.8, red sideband 16.8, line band 15.8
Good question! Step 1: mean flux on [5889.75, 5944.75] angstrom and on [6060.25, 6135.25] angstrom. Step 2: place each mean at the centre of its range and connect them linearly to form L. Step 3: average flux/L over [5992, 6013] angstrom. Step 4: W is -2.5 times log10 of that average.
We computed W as -0.10 mag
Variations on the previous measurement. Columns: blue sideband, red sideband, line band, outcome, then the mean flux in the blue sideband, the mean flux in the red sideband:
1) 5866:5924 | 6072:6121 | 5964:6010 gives -0.126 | 12.6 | 16.4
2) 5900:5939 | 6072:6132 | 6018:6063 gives -0.079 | 14.5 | 16.4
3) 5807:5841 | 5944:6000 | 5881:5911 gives 0.436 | 16.2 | 16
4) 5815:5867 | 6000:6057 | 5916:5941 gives 0.075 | 15.5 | 16.5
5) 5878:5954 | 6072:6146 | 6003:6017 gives -0.045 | 13.3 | 16.3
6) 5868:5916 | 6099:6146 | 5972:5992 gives -0.157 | 12.3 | 16.1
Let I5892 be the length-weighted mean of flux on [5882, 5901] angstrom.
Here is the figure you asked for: 8.95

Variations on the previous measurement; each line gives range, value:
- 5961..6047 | 16.3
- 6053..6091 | 16.8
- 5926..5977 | 15.7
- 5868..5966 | 13.8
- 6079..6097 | 16.5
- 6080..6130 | 16.2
